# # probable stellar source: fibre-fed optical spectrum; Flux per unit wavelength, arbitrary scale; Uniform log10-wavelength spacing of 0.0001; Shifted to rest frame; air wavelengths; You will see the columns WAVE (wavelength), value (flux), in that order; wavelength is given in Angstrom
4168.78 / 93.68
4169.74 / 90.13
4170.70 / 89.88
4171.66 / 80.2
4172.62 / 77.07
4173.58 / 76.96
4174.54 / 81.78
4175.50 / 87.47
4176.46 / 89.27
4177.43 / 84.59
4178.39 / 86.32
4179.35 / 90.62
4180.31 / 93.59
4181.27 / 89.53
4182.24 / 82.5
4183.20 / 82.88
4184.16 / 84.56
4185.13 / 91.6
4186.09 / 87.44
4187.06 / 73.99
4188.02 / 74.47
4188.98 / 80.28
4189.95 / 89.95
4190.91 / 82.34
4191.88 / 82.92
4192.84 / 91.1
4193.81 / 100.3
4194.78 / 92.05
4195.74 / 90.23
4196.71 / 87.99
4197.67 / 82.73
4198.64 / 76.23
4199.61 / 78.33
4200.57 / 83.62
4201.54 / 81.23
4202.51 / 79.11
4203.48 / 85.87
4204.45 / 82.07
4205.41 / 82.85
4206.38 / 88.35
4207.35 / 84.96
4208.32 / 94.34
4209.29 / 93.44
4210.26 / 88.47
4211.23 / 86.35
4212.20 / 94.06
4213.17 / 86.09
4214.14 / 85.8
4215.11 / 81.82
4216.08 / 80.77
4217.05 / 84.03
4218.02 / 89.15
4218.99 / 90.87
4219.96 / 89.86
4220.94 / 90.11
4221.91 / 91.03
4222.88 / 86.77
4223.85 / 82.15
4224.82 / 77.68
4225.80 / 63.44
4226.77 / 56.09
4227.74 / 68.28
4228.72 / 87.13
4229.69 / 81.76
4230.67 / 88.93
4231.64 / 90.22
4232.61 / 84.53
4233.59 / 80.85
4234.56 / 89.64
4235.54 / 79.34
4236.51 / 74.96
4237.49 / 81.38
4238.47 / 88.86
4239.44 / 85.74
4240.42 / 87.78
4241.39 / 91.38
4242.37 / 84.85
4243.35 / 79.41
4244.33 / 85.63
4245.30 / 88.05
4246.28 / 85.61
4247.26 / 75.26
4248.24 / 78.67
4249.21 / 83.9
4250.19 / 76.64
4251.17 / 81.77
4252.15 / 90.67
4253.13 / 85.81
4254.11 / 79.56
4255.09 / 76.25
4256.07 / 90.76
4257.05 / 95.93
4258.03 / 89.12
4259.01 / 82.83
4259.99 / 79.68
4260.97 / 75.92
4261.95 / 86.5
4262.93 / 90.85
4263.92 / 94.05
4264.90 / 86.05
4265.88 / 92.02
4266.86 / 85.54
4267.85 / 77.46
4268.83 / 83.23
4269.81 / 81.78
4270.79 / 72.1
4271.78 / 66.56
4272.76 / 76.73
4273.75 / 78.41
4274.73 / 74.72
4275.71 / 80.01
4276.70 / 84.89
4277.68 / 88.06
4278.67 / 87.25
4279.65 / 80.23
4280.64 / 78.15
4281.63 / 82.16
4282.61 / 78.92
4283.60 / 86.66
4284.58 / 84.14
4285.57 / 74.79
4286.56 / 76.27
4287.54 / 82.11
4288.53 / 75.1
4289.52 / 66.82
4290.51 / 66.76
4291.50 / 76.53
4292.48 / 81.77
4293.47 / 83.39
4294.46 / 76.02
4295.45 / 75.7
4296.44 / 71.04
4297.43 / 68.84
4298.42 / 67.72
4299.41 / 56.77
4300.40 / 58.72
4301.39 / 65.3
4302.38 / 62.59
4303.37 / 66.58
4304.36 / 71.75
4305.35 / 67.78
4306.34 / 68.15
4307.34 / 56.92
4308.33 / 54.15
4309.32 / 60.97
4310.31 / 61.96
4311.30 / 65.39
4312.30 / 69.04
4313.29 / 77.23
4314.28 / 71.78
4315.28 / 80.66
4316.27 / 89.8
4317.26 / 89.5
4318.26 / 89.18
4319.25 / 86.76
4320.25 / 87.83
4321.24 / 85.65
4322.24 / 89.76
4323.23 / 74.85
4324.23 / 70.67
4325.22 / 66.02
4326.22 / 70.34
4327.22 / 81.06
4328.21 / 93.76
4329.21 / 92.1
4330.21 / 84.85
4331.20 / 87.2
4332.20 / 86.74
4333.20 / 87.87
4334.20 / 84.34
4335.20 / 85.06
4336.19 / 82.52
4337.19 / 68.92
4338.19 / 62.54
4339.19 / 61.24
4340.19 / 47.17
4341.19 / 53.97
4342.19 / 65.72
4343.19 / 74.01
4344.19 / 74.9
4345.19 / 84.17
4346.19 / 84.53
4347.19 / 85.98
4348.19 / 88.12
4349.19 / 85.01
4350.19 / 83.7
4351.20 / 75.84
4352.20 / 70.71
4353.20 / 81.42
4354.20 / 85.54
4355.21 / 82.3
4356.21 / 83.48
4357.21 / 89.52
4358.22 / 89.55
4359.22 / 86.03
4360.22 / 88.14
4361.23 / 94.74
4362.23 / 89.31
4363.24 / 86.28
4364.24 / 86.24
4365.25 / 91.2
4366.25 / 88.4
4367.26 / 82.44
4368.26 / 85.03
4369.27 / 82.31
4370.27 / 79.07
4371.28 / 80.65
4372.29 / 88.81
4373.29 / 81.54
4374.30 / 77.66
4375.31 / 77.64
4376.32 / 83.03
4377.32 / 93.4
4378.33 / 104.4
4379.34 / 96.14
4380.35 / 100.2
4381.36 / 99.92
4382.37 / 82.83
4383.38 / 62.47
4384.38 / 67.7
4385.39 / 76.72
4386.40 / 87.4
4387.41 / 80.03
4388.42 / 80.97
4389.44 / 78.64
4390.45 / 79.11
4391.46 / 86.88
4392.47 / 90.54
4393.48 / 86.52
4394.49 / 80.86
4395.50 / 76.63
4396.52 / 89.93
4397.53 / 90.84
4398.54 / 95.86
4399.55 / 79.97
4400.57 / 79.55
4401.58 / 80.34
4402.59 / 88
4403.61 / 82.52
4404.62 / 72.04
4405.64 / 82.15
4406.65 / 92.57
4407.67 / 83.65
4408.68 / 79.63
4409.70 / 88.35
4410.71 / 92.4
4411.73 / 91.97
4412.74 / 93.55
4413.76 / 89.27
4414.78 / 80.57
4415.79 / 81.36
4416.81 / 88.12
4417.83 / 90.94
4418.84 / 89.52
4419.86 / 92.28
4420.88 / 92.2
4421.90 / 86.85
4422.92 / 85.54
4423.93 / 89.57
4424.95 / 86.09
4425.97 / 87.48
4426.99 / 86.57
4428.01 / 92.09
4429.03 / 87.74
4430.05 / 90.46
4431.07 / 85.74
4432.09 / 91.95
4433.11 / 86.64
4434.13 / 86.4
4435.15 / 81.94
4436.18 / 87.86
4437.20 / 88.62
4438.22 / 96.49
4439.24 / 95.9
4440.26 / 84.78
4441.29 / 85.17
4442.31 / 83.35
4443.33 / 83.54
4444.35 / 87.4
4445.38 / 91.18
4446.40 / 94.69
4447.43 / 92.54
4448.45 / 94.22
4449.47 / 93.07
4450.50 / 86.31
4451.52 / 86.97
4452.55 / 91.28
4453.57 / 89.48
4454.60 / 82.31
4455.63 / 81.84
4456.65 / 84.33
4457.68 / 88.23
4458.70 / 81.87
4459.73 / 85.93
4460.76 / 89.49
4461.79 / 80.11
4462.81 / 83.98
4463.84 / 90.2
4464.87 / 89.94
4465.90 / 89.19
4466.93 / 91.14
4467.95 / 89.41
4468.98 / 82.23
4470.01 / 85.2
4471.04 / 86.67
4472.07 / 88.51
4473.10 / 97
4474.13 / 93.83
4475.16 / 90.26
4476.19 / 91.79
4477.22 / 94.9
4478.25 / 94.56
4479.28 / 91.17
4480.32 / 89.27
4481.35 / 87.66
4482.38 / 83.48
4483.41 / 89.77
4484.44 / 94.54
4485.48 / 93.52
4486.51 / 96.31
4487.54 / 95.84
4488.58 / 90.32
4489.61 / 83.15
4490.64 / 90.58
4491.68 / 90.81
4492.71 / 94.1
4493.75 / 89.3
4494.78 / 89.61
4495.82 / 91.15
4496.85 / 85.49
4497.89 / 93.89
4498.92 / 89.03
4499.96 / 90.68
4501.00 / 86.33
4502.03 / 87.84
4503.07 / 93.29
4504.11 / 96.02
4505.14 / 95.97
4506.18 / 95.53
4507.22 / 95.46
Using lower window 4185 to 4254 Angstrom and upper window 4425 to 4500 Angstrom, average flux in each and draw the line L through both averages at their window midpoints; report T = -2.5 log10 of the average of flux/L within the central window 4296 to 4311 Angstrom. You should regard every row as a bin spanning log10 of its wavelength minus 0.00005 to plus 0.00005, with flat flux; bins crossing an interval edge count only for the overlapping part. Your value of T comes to 0.32 mag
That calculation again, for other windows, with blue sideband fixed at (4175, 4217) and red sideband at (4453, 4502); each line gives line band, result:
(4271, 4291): 0.11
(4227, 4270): 0.03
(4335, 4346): 0.26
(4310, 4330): 0.10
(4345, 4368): 0.03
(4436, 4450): -0.02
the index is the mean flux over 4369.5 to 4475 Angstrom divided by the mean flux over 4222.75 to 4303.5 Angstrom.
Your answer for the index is 1.1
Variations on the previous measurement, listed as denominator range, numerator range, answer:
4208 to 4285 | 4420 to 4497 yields 1.07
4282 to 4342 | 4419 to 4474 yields 1.18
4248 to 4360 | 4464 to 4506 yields 1.16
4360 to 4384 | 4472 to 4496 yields 1.05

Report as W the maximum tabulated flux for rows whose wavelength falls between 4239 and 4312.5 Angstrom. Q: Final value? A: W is 95.93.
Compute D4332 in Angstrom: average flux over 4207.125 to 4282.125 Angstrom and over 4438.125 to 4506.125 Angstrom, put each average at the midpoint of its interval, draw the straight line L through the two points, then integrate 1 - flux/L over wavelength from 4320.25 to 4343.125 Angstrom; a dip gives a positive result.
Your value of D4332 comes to 2.4 Angstrom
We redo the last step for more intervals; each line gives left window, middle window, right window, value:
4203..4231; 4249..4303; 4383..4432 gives 3.5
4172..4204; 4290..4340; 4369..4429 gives 6.2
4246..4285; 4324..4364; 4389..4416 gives 1.9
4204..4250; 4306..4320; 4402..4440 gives 2.0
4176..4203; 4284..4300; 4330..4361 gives 1.4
